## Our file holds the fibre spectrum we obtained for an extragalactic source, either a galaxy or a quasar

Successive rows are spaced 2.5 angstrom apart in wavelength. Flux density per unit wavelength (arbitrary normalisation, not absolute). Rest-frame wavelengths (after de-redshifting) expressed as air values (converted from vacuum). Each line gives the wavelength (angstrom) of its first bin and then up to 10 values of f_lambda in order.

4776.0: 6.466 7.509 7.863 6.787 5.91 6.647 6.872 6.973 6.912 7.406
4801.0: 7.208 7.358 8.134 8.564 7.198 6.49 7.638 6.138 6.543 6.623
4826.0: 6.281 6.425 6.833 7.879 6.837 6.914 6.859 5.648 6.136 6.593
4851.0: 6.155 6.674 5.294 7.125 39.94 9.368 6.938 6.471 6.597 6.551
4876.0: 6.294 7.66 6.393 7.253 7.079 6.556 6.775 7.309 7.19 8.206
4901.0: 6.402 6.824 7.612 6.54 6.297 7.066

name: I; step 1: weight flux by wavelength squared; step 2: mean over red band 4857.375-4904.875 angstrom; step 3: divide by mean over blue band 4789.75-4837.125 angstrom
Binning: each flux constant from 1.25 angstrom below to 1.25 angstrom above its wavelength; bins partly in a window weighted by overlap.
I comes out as 1.28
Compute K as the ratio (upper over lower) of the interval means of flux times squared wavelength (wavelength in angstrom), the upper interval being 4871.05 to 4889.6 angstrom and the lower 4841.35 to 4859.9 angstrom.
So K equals 1.06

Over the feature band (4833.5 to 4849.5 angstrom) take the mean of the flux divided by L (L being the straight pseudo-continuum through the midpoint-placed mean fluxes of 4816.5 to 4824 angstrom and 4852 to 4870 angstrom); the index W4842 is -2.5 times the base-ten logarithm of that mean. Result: 0.34 mag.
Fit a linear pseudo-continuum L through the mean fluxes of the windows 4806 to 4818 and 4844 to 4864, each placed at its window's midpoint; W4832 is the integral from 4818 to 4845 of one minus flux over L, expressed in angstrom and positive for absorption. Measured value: 7.0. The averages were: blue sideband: 7.46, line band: 6.64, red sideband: 10.8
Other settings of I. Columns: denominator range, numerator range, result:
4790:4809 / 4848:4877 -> 1.33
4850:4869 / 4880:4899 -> 0.64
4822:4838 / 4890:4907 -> 1.09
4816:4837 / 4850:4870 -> 1.65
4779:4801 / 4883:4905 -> 1.06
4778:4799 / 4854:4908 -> 1.27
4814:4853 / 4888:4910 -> 1.09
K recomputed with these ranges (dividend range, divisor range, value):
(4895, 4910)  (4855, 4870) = 0.58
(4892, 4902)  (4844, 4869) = 0.74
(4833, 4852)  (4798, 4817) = 0.89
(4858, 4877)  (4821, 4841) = 1.69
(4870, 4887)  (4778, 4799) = 1.02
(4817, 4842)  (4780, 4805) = 0.98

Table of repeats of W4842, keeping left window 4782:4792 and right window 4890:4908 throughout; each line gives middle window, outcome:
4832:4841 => -0.048 mag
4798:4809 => -0.156 mag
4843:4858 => 0.126 mag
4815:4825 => 0.008 mag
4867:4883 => 0.055 mag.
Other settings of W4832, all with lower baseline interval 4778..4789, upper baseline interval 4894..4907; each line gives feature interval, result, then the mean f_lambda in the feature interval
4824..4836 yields 0.4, 6.84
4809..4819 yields -0.1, 7.05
